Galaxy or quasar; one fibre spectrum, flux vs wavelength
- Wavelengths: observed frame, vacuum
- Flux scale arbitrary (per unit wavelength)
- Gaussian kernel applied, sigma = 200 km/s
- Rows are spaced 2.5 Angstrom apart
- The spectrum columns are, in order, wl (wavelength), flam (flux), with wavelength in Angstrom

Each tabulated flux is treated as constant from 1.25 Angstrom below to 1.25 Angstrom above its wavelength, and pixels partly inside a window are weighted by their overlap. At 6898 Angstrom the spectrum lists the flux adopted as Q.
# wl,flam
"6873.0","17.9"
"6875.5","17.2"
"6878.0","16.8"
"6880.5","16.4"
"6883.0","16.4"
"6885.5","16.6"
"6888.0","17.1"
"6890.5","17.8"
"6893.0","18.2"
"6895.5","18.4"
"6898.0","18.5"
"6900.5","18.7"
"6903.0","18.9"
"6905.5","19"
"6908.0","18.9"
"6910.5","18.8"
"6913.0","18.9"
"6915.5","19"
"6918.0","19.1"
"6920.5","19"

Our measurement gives 18.5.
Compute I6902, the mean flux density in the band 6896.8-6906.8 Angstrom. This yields 18.8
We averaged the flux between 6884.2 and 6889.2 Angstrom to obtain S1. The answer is 16.8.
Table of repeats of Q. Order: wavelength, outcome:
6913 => 18.9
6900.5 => 18.7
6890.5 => 17.8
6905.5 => 19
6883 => 16.4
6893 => 18.2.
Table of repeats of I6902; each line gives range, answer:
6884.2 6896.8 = 17.6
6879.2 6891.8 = 16.9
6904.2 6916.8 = 18.9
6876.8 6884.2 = 16.5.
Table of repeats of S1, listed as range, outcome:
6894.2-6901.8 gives 18.5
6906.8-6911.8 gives 18.9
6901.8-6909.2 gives 18.9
